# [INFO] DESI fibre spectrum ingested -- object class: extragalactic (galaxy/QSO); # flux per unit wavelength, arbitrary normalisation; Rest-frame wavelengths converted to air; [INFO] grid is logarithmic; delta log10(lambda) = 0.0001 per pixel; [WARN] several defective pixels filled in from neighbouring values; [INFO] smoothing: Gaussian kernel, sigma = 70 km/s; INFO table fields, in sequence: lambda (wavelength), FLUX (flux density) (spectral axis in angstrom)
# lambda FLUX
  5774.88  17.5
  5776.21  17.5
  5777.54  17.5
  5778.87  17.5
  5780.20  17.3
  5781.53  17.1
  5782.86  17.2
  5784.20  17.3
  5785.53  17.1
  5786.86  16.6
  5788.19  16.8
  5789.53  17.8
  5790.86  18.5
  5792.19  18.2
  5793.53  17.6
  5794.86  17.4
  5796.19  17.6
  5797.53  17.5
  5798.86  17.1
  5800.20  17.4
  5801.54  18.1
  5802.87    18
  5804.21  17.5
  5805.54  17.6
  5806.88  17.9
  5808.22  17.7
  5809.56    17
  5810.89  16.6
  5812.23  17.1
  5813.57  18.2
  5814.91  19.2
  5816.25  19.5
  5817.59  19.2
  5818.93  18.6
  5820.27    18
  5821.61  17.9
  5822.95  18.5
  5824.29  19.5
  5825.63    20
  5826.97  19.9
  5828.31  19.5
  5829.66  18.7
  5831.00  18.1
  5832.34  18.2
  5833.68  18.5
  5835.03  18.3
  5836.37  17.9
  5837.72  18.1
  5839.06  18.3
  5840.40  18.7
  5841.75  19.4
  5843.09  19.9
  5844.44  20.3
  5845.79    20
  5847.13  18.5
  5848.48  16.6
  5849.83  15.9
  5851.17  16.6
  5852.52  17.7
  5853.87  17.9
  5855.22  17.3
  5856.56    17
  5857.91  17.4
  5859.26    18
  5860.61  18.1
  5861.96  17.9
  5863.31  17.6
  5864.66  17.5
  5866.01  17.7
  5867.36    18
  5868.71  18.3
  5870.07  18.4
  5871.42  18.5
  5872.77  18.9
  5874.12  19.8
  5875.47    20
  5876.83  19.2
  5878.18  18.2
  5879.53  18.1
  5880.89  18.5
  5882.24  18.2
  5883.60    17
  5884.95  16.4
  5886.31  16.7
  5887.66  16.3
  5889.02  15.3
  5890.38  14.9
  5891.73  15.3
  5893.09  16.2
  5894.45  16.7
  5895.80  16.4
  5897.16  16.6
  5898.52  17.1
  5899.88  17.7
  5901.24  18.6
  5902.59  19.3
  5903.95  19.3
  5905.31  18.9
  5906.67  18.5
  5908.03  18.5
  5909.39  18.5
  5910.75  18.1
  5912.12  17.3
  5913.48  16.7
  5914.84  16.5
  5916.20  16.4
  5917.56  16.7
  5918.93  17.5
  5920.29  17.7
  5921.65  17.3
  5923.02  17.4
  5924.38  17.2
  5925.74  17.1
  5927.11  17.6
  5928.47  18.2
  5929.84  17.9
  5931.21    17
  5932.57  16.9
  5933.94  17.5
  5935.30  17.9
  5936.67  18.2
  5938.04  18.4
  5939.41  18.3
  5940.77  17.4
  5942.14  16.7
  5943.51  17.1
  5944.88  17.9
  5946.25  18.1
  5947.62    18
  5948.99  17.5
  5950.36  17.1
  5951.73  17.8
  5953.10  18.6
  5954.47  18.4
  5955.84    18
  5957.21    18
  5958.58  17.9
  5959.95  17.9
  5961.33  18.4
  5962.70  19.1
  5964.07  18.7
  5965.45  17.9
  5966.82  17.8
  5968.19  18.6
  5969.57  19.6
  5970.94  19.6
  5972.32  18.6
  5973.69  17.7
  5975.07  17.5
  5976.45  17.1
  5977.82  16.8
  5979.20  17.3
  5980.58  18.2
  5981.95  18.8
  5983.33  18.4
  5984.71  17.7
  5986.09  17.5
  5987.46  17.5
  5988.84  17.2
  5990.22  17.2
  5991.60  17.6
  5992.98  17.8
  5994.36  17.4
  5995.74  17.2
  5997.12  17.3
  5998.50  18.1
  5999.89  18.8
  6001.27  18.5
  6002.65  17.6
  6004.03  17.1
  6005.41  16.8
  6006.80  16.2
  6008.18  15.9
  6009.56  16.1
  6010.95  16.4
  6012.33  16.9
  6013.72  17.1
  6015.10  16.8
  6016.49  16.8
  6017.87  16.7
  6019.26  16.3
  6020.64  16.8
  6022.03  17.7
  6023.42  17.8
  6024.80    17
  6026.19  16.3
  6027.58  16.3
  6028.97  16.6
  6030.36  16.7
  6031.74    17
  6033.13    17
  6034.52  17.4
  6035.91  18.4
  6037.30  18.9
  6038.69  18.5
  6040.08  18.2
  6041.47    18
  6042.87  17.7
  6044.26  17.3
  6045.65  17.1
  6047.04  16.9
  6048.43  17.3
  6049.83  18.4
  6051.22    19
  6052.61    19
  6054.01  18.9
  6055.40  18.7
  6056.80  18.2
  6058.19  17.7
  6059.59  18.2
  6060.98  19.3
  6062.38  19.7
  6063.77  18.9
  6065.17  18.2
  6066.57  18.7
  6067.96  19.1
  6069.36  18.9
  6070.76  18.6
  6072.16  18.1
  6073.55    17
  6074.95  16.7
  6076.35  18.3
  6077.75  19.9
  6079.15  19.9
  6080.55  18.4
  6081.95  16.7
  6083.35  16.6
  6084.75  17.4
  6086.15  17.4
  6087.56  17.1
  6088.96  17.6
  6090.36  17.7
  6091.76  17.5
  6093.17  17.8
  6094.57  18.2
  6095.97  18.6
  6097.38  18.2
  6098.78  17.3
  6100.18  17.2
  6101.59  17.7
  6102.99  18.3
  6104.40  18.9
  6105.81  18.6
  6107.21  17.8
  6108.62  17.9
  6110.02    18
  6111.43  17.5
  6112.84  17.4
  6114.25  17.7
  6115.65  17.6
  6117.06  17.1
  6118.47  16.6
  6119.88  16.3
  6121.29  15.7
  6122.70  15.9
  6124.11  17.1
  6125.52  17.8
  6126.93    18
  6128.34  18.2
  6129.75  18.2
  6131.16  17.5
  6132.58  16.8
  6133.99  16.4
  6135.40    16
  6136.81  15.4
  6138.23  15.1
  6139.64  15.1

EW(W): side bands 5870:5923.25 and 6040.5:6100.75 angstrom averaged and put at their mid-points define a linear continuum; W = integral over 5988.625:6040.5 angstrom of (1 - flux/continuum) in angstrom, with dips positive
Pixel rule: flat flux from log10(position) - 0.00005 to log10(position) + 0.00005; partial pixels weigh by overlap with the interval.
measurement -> 2.0 angstrom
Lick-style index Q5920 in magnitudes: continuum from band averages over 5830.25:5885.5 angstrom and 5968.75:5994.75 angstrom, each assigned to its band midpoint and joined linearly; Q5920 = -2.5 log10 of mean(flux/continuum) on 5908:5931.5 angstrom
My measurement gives 0.04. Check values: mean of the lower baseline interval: 18.2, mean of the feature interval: 17.4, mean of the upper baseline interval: 17.9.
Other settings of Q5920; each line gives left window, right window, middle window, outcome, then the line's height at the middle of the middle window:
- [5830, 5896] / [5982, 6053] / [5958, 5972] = -0.06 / 17.5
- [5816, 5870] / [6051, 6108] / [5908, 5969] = 0.03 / 18.3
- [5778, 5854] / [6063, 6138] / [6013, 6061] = 0.01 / 17.7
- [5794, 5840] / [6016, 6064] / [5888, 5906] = 0.06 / 18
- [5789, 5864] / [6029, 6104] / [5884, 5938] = 0.05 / 18.1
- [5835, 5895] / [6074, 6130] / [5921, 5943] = 0.01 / 17.8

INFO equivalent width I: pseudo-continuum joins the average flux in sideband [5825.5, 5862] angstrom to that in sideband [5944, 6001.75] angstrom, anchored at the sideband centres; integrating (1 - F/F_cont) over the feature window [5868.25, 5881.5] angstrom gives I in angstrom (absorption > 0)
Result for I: -0.4 angstrom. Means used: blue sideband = 18.3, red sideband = 18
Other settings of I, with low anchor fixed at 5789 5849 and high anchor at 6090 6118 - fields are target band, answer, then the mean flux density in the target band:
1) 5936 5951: 0.3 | 17.7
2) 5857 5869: 0.3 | 17.8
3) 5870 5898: 1.3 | 17.4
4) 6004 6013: 0.8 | 16.4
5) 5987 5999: 0.4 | 17.5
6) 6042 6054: 0.0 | 17.9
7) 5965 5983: -0.1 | 18.1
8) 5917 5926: 0.4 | 17.3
